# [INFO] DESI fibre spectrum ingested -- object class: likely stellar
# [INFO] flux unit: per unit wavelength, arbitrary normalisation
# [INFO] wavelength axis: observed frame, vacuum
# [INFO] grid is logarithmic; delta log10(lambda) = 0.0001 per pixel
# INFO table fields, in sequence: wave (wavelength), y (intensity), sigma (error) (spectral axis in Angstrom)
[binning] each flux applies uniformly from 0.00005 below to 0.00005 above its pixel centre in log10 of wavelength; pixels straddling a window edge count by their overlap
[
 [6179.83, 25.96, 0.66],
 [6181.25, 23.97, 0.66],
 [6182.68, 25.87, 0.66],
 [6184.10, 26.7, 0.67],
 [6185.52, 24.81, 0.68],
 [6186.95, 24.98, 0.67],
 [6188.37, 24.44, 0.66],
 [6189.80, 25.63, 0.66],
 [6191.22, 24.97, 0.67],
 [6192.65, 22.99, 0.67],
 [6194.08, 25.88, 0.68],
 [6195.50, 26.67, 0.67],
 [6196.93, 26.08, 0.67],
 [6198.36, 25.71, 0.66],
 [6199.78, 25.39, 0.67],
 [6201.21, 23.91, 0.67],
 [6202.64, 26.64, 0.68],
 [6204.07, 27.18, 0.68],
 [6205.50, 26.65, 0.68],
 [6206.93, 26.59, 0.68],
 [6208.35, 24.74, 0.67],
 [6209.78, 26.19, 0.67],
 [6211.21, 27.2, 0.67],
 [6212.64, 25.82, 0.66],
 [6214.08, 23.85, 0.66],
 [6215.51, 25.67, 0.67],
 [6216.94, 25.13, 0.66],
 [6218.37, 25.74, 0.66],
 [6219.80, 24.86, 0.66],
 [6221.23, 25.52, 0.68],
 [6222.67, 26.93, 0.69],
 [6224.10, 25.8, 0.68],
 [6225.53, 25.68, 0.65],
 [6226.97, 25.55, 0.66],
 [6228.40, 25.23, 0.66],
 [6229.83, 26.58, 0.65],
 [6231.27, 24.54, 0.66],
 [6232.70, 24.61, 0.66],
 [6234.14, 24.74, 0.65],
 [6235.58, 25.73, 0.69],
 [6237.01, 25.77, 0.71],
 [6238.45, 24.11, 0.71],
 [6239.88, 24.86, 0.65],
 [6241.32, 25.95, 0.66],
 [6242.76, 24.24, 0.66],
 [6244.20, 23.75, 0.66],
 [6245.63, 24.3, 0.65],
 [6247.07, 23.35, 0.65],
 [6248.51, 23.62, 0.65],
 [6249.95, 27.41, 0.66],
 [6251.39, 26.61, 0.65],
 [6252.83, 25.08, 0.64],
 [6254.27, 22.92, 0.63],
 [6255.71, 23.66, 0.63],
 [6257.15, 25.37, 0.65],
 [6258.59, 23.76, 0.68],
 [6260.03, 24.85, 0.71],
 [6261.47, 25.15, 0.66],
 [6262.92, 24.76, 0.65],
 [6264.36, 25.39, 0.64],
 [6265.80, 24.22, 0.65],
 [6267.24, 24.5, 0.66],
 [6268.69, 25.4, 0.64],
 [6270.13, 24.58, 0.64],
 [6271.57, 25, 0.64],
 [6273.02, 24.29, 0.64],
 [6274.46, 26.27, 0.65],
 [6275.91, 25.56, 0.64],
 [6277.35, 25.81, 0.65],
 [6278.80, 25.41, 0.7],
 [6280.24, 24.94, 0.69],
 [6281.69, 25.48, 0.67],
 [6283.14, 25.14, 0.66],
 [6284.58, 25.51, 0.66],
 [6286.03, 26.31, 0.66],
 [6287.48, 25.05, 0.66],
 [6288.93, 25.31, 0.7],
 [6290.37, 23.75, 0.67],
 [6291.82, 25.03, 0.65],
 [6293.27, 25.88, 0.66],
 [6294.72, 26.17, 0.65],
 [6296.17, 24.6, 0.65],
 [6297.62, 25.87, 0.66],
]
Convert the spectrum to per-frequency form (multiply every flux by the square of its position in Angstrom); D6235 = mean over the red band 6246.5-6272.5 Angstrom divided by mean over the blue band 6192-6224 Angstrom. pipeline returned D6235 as 0.98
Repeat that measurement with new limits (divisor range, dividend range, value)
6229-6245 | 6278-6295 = 1.03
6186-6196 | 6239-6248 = 0.99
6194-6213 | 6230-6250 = 0.96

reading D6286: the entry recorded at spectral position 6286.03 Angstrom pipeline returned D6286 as 26.31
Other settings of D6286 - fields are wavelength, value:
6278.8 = 25.41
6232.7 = 24.61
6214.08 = 23.85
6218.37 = 25.74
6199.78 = 25.39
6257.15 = 25.37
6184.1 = 26.7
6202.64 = 26.64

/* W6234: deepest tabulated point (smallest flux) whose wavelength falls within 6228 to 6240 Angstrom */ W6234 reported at 24.11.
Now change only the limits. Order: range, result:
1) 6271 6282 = 24.29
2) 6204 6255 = 22.92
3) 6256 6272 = 23.76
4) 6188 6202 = 22.99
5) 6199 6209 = 23.91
